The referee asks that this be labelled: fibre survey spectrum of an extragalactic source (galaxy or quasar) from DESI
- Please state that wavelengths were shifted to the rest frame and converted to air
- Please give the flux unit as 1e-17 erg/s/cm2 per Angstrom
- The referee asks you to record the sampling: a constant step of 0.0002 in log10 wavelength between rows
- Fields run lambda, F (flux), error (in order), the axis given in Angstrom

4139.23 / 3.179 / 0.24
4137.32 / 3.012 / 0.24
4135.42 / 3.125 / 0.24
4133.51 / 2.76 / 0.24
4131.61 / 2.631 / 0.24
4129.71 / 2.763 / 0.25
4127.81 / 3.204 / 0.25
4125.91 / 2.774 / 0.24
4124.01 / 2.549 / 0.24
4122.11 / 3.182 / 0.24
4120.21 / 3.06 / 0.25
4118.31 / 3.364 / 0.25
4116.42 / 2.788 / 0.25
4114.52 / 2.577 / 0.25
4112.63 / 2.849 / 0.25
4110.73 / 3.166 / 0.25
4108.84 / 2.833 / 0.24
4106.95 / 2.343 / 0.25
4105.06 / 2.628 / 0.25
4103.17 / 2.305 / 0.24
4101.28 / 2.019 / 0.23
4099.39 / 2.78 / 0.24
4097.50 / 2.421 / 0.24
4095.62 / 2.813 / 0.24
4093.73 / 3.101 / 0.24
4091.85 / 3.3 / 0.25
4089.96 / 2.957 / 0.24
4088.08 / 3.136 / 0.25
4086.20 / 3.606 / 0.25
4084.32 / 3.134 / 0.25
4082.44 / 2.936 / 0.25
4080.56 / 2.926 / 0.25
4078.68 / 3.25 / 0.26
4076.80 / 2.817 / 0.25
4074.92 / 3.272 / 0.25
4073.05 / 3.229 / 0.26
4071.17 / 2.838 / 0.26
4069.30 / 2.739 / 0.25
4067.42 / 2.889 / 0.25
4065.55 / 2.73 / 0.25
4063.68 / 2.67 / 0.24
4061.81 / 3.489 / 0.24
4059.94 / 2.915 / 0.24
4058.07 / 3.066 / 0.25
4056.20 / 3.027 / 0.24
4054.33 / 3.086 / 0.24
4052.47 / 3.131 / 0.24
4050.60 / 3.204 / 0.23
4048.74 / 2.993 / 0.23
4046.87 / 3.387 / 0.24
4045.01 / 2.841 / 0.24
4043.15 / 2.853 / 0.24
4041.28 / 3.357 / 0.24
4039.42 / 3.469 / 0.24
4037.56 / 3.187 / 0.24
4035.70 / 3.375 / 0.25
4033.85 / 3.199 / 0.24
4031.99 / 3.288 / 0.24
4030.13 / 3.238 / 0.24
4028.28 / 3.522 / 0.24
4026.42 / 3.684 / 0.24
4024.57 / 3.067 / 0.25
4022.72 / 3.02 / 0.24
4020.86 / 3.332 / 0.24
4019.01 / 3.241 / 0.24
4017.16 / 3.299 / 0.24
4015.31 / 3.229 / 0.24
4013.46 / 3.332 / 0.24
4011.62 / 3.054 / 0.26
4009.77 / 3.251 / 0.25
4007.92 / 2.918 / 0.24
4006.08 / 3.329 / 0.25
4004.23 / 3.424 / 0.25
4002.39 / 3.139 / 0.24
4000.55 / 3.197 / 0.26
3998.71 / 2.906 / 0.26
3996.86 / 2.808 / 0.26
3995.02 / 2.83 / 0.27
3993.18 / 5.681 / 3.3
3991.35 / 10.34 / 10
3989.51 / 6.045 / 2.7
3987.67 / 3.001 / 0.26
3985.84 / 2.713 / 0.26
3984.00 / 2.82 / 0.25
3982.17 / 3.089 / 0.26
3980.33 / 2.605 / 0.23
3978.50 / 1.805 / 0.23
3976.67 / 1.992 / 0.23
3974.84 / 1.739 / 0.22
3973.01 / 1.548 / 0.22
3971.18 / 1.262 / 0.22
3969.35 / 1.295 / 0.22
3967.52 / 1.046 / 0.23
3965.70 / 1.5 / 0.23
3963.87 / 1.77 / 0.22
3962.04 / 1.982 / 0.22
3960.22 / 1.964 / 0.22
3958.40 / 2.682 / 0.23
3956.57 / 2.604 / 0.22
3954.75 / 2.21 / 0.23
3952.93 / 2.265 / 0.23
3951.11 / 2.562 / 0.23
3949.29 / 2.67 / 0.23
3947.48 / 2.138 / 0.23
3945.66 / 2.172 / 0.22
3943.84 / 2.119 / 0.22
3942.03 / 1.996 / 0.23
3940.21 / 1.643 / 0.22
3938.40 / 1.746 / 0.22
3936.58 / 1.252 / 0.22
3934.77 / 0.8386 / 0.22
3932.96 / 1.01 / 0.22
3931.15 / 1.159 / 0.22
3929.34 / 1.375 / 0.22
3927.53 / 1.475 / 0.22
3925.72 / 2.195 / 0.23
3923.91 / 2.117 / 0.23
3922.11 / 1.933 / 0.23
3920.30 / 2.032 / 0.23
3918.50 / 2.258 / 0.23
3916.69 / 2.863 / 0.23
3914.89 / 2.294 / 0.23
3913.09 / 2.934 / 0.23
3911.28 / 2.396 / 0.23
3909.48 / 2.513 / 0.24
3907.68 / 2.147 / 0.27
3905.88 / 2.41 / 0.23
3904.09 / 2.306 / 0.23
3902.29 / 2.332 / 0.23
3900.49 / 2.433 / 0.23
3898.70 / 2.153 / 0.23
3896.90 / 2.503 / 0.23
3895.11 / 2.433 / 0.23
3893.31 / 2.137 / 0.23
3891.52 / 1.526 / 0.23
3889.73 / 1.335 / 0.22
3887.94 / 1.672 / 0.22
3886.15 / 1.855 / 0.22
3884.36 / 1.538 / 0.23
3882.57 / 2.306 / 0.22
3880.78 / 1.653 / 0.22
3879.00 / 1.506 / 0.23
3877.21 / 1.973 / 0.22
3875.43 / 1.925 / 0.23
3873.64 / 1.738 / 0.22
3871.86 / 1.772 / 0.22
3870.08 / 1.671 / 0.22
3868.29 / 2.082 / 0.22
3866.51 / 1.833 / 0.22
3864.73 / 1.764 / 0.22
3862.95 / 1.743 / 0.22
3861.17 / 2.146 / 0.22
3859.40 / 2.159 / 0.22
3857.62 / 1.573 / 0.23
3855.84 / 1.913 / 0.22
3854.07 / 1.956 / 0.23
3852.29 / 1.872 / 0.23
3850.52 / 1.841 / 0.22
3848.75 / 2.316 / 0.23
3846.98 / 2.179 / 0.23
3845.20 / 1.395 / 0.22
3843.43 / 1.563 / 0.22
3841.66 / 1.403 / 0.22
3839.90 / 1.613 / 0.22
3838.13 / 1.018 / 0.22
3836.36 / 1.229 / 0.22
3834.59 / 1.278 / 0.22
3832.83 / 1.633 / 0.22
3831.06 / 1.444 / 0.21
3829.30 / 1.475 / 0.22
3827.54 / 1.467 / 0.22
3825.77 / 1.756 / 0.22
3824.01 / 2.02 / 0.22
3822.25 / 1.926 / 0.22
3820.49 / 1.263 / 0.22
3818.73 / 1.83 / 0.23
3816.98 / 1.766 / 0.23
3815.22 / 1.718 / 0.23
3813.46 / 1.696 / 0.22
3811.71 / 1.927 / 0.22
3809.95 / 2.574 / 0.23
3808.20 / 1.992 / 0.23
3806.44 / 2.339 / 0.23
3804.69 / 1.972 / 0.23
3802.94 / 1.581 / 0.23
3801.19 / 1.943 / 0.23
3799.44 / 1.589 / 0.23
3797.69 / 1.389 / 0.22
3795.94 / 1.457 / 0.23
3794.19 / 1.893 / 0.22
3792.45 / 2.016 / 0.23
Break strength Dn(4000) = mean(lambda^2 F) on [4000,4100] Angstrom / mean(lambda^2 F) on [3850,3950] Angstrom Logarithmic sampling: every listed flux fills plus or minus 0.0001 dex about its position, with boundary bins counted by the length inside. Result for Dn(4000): 1.7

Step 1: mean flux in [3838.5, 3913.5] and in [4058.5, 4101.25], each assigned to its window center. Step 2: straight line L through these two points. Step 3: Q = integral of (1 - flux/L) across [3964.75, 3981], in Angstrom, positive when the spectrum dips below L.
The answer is 5.4 Angstrom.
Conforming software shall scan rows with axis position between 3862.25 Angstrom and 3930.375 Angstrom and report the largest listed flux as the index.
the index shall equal 2.934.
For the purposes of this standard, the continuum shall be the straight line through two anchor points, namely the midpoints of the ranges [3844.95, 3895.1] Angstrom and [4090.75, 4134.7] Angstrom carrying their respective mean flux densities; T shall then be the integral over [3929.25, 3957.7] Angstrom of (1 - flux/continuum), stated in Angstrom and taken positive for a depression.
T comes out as 3.5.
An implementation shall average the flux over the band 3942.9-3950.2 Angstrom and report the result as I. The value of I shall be 2.28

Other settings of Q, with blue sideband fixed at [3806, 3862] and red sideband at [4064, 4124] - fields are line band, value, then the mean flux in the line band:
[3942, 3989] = 3.2 Angstrom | 2.17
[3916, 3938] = 4.7 Angstrom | 1.7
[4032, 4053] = -4.1 Angstrom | 3.19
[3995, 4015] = -4.9 Angstrom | 3.12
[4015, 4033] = -4.9 Angstrom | 3.29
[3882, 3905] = -0.2 Angstrom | 2.04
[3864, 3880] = 0.9 Angstrom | 1.81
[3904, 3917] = -2.4 Angstrom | 2.48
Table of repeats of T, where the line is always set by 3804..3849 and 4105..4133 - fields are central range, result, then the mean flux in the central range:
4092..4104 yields 0.6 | 2.62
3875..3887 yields 0.7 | 1.82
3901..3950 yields 1.9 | 2.01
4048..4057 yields -1.7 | 3.09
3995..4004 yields -2.4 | 3.02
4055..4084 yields -3.6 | 2.99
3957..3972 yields 3.5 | 1.72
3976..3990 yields -3.7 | 2.93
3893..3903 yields -1.8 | 2.34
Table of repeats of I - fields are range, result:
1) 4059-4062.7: 3.2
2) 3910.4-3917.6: 2.62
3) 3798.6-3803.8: 1.71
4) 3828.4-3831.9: 1.46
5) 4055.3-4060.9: 3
